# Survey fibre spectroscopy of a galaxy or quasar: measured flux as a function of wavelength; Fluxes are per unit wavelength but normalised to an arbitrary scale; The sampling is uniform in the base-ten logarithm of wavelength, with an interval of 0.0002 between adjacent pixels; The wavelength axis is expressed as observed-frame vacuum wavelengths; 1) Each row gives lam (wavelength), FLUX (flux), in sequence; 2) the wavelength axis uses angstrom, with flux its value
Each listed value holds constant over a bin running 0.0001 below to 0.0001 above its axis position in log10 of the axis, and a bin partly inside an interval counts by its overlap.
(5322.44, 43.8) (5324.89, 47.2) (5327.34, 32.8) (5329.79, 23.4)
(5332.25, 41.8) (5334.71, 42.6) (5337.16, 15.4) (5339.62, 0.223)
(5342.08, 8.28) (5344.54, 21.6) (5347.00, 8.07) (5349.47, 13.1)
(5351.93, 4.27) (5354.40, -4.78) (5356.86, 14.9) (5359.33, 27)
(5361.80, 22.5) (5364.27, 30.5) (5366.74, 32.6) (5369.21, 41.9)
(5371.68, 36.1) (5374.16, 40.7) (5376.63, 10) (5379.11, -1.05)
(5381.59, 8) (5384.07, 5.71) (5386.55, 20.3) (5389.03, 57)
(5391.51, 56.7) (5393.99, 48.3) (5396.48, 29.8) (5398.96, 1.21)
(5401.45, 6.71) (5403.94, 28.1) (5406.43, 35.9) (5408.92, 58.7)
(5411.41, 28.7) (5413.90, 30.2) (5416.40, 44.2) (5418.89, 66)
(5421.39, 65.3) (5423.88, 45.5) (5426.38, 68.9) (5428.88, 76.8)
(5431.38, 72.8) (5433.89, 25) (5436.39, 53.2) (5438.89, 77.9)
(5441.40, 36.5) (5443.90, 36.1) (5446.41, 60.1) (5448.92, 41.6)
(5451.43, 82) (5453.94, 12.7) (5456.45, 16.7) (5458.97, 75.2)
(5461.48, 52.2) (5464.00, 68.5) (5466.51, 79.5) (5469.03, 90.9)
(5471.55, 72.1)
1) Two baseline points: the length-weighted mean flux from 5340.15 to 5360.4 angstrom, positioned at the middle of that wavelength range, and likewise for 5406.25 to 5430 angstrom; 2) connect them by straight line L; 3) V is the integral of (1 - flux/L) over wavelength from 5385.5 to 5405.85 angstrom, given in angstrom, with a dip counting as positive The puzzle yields 3.4 angstrom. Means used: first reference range 11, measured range 31.3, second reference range 52.6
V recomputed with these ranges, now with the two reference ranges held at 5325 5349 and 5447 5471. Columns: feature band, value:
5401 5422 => 1.8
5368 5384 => 5.6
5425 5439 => -3.0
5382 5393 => 1.3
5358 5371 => -0.1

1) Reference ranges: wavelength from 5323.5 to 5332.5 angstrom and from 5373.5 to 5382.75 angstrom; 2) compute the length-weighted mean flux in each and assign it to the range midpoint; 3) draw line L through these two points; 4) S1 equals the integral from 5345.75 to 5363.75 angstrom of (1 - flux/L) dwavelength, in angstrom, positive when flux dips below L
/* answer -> 7.48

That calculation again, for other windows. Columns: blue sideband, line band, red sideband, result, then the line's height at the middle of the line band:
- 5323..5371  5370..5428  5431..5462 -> 3.79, 36.3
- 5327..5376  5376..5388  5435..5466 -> 8.47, 31.4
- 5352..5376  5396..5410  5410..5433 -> 6.10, 45.4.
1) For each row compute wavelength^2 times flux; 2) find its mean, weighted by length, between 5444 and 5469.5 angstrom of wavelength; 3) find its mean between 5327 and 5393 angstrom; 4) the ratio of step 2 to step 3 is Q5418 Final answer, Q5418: 2.57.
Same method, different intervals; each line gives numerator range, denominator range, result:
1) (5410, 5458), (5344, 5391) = 2.42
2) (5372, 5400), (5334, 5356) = 2.29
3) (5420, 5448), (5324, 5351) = 2.57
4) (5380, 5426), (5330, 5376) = 1.66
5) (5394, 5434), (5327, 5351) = 2.23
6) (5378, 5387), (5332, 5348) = 0.40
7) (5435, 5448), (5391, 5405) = 1.97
